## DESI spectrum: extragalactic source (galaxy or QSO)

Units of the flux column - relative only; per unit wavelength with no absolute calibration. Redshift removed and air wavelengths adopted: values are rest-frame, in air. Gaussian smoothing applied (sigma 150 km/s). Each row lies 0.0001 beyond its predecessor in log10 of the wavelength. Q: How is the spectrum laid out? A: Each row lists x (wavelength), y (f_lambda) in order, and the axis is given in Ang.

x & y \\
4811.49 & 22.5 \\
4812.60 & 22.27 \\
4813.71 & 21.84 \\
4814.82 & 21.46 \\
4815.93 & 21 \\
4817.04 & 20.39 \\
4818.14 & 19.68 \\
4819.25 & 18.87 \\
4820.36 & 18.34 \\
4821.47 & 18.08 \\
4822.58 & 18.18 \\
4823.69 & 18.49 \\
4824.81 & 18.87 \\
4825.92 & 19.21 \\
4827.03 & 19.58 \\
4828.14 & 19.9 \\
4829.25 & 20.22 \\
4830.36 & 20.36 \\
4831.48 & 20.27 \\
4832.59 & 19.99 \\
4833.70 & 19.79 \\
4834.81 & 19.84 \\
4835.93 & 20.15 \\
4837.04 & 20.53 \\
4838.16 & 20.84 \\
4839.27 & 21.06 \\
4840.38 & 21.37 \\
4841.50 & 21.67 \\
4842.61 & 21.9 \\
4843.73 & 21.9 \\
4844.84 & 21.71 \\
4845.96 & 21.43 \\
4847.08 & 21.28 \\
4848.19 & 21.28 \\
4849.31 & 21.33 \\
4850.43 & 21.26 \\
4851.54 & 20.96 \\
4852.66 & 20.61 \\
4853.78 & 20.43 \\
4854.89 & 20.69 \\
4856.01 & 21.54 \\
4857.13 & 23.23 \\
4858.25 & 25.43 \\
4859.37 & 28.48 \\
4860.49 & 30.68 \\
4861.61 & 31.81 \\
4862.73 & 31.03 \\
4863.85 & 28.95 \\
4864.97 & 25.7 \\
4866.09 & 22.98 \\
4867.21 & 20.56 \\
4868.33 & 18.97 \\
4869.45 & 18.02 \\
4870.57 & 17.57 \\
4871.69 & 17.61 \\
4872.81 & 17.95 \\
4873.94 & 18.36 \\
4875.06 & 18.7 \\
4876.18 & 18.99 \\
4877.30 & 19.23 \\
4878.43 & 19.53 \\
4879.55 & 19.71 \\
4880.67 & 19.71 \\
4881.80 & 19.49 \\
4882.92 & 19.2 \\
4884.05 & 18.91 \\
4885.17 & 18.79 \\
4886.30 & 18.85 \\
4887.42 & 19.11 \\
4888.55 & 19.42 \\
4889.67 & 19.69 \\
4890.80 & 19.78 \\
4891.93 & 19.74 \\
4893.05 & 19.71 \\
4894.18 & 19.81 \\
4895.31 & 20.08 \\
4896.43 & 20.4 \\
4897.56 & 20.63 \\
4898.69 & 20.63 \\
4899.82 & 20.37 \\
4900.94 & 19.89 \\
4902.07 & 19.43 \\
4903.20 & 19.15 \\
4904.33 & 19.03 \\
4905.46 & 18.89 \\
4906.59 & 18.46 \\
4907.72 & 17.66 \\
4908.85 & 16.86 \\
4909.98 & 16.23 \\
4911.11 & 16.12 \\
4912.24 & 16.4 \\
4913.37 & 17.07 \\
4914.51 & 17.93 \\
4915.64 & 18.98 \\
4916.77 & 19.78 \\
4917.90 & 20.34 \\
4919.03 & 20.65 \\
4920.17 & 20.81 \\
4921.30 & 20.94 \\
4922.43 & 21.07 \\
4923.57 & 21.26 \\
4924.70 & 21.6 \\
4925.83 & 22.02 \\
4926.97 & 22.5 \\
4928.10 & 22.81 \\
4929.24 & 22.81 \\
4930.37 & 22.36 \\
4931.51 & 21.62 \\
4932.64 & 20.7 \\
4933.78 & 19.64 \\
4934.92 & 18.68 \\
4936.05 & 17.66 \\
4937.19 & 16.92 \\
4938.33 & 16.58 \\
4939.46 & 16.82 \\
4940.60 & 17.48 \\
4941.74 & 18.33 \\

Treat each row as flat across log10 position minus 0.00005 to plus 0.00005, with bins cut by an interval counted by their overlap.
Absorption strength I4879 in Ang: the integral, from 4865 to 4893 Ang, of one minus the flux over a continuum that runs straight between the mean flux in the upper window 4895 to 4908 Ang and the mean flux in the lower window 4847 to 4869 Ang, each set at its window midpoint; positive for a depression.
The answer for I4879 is 3.2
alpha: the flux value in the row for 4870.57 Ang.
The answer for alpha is 17.57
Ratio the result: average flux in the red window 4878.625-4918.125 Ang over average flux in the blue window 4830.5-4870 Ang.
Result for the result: 0.8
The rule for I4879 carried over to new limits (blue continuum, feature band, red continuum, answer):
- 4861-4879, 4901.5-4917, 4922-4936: 2.5 Ang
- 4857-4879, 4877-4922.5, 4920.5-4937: 5.4 Ang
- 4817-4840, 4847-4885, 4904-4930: -4.1 Ang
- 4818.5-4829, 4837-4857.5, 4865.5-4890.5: -2.5 Ang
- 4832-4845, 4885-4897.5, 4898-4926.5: 0.1 Ang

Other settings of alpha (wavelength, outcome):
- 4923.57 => 21.26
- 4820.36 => 18.34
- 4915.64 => 18.98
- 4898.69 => 20.63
